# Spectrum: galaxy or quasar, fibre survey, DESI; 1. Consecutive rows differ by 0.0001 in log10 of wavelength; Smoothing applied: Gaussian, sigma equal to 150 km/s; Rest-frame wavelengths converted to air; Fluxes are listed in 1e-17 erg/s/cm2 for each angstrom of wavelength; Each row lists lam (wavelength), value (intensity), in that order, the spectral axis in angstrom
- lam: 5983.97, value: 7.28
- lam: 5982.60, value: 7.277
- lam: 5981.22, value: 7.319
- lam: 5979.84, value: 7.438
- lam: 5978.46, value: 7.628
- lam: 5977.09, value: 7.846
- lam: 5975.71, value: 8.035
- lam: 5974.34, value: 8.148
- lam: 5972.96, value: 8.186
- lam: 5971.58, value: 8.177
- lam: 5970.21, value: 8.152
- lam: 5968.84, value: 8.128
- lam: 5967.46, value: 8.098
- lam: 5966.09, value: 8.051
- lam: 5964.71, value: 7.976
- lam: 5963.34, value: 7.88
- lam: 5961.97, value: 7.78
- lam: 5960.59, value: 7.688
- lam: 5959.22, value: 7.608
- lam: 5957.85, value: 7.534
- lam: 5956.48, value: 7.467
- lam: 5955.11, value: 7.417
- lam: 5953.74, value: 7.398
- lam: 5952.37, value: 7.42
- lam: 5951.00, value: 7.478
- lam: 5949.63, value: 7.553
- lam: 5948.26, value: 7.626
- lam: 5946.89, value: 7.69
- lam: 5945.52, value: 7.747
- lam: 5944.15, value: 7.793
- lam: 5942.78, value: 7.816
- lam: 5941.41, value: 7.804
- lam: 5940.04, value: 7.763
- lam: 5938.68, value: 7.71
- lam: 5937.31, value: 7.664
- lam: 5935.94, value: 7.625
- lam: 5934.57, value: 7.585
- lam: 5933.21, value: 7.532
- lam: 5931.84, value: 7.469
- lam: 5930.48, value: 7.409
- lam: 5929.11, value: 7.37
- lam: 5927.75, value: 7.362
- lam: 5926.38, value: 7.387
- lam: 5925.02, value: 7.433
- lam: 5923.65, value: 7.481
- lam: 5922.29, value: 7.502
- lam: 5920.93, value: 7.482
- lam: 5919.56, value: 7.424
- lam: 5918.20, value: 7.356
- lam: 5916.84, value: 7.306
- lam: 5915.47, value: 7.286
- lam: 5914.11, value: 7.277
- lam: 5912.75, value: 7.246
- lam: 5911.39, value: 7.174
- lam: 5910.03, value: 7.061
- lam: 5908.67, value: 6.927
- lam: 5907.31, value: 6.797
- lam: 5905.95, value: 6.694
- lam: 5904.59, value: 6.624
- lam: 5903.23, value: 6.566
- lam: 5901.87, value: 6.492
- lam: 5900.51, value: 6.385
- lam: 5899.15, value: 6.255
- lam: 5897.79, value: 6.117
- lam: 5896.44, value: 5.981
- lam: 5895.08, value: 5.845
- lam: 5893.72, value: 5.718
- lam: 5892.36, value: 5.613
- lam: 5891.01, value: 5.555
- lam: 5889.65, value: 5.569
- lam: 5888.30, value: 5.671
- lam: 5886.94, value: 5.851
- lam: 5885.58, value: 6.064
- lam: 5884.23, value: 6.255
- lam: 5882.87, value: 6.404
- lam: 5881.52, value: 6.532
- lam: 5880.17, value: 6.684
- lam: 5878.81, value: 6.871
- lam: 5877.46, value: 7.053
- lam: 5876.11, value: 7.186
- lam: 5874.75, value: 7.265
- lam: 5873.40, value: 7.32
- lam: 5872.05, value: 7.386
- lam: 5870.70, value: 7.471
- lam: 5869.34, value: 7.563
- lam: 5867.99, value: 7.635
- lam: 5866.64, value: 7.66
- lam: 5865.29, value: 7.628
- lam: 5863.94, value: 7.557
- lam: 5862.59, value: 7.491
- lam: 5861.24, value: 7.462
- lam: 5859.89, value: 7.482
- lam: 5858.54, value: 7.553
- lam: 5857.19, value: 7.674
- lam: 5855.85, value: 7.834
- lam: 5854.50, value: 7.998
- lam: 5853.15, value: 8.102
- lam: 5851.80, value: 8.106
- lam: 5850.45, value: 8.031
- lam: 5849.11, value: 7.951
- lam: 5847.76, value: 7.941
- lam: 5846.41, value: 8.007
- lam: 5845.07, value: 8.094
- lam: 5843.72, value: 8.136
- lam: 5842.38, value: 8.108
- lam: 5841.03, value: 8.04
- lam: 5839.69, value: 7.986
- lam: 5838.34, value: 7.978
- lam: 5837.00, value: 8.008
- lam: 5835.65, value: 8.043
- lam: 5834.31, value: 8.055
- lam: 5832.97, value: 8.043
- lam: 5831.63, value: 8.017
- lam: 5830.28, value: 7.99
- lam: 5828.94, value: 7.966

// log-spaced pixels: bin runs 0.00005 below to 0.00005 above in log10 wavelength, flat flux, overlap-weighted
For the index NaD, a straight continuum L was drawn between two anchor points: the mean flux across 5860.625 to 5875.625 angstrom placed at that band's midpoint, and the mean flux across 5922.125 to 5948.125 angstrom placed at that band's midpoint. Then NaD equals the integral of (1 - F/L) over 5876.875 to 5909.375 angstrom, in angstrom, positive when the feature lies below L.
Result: 5.4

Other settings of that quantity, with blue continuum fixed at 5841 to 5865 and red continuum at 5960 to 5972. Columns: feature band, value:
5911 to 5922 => 0.8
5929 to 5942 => 0.6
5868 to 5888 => 2.6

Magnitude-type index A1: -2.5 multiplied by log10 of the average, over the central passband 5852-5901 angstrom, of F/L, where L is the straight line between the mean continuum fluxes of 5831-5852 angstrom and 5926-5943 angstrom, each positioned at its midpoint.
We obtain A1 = 0.15 mag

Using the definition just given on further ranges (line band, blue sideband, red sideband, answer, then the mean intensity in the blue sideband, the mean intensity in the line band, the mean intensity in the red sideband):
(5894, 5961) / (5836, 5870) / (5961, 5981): 0.094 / 7.84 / 7.25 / 7.94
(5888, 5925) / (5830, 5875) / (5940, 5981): 0.169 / 7.82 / 6.67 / 7.77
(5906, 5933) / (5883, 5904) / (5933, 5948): -0.054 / 6.01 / 7.29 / 7.7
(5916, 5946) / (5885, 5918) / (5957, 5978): -0.064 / 6.43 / 7.54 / 7.95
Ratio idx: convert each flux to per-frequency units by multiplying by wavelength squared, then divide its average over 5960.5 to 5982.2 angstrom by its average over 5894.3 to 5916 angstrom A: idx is 1.21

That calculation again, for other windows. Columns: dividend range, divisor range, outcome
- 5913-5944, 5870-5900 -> 1.19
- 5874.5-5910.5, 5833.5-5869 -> 0.82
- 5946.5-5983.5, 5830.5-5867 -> 1.02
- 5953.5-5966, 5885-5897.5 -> 1.36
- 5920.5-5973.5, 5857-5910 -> 1.16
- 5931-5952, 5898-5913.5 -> 1.15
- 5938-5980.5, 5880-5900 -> 1.33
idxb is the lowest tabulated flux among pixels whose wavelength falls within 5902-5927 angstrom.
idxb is 6.566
